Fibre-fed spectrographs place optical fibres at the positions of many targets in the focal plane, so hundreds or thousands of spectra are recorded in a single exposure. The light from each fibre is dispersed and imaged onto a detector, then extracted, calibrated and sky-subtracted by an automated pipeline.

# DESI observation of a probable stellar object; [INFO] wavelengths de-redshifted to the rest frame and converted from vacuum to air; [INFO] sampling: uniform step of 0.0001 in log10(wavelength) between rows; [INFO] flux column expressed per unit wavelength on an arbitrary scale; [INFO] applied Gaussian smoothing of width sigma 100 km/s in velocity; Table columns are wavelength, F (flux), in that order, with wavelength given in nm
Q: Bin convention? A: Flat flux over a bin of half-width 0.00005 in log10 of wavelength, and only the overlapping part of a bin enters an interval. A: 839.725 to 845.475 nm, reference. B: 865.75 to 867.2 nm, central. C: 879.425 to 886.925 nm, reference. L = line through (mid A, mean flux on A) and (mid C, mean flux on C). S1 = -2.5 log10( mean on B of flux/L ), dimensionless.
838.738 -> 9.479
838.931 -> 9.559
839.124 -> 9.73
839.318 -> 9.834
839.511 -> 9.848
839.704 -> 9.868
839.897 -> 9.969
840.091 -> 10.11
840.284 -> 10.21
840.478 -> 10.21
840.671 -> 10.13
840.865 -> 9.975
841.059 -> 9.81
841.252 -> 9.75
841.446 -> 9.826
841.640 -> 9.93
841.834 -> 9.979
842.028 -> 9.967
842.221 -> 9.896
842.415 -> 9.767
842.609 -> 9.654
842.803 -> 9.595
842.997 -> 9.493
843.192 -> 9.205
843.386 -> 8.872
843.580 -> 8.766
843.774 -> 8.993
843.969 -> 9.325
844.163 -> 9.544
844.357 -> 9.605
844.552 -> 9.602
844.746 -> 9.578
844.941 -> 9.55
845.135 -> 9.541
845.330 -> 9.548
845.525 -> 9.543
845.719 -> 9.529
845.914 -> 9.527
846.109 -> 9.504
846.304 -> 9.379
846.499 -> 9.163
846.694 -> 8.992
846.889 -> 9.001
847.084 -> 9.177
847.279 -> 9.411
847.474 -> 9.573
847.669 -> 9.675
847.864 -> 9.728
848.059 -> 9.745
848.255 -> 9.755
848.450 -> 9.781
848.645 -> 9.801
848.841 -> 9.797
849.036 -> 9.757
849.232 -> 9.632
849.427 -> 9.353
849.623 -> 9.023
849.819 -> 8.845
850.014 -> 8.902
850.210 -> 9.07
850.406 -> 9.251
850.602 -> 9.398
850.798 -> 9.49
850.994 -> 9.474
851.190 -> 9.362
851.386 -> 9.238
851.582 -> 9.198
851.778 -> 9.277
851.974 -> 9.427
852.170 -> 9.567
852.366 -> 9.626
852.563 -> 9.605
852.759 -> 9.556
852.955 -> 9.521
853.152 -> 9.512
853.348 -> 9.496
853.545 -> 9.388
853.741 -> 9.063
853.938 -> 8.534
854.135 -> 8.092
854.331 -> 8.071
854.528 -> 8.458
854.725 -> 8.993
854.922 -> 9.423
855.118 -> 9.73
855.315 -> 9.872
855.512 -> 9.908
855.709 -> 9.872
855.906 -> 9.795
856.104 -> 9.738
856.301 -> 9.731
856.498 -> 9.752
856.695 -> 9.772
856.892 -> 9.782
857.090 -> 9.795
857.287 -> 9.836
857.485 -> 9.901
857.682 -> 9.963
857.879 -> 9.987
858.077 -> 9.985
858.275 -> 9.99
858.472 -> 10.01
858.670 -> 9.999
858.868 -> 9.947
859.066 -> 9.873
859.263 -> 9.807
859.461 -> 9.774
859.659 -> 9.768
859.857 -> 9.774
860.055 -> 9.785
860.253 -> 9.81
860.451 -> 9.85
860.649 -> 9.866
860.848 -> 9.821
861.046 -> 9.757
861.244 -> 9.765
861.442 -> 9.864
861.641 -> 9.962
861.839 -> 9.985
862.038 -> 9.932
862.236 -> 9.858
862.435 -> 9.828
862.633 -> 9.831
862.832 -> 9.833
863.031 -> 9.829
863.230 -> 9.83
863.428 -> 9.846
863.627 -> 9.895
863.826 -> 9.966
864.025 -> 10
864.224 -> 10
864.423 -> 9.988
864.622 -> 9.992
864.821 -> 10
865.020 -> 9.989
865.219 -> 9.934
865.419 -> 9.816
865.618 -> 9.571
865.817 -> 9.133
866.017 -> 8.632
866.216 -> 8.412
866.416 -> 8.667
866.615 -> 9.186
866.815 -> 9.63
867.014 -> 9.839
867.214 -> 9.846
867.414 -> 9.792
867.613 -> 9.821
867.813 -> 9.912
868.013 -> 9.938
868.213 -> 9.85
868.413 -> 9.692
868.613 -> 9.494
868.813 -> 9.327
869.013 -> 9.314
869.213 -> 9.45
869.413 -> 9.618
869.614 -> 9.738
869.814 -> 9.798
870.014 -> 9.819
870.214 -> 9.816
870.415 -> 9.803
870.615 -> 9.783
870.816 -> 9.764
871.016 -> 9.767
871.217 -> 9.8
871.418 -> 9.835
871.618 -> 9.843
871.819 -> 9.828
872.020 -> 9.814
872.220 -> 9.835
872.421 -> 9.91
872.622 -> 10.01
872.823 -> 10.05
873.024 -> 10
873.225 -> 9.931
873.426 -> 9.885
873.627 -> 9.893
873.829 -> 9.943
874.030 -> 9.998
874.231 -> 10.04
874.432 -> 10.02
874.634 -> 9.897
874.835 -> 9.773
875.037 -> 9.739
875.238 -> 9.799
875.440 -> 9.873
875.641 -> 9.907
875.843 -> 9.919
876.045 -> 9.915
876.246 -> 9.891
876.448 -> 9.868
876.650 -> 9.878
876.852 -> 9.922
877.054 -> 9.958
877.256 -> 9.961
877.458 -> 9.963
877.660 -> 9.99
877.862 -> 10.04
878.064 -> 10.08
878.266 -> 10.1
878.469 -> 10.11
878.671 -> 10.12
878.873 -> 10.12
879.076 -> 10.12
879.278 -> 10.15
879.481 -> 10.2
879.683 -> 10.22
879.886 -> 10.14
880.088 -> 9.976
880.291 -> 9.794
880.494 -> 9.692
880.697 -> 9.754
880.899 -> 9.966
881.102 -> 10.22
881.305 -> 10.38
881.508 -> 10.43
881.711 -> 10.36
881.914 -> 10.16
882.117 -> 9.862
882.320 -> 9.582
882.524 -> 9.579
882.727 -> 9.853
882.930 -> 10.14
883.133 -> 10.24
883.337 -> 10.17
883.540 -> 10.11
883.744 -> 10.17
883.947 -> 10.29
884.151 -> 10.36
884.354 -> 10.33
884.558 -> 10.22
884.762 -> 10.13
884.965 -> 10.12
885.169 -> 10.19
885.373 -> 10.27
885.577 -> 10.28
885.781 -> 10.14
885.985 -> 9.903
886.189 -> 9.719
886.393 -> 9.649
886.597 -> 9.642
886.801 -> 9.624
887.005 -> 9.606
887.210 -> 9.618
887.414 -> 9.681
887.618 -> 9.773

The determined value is 0.09 mag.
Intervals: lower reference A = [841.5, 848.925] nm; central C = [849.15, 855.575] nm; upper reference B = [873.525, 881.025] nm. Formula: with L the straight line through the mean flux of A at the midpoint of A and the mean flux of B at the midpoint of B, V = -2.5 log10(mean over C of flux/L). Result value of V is 0.04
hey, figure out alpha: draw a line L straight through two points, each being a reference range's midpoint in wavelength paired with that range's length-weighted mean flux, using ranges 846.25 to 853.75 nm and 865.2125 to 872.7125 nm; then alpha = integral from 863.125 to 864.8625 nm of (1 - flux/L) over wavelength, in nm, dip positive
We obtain -0.07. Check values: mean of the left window 9.42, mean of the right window 9.63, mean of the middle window 9.95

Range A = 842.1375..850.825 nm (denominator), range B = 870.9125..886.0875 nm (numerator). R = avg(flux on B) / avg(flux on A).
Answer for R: 1.06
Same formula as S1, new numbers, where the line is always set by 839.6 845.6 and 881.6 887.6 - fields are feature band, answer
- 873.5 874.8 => 0.00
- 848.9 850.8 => 0.05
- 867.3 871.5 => 0.02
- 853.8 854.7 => 0.17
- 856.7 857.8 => -0.01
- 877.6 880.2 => -0.02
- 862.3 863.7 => 0.00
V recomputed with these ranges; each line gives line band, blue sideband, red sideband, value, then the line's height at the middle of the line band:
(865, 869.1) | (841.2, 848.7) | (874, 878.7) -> 0.04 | 9.82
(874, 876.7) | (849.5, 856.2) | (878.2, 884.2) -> 0.00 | 9.91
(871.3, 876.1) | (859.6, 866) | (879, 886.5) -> 0.01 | 9.97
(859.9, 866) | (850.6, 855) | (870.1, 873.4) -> -0.03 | 9.56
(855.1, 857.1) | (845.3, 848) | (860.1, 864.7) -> -0.01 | 9.69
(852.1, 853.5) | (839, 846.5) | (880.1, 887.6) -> 0.02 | 9.74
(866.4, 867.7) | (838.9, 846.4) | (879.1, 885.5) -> 0.04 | 9.93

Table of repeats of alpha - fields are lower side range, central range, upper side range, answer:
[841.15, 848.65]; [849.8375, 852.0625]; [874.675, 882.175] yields 0.08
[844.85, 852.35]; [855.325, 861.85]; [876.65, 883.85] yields -0.16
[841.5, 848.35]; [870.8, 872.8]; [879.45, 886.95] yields 0.01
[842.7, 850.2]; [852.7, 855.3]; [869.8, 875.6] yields 0.13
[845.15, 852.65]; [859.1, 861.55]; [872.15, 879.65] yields -0.04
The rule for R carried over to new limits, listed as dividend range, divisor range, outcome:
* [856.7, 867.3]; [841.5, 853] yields 1.03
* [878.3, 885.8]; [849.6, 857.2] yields 1.08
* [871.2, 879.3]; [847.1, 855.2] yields 1.07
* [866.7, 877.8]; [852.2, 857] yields 1.05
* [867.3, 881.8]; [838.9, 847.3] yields 1.03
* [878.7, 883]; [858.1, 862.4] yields 1.02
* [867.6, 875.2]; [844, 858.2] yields 1.04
